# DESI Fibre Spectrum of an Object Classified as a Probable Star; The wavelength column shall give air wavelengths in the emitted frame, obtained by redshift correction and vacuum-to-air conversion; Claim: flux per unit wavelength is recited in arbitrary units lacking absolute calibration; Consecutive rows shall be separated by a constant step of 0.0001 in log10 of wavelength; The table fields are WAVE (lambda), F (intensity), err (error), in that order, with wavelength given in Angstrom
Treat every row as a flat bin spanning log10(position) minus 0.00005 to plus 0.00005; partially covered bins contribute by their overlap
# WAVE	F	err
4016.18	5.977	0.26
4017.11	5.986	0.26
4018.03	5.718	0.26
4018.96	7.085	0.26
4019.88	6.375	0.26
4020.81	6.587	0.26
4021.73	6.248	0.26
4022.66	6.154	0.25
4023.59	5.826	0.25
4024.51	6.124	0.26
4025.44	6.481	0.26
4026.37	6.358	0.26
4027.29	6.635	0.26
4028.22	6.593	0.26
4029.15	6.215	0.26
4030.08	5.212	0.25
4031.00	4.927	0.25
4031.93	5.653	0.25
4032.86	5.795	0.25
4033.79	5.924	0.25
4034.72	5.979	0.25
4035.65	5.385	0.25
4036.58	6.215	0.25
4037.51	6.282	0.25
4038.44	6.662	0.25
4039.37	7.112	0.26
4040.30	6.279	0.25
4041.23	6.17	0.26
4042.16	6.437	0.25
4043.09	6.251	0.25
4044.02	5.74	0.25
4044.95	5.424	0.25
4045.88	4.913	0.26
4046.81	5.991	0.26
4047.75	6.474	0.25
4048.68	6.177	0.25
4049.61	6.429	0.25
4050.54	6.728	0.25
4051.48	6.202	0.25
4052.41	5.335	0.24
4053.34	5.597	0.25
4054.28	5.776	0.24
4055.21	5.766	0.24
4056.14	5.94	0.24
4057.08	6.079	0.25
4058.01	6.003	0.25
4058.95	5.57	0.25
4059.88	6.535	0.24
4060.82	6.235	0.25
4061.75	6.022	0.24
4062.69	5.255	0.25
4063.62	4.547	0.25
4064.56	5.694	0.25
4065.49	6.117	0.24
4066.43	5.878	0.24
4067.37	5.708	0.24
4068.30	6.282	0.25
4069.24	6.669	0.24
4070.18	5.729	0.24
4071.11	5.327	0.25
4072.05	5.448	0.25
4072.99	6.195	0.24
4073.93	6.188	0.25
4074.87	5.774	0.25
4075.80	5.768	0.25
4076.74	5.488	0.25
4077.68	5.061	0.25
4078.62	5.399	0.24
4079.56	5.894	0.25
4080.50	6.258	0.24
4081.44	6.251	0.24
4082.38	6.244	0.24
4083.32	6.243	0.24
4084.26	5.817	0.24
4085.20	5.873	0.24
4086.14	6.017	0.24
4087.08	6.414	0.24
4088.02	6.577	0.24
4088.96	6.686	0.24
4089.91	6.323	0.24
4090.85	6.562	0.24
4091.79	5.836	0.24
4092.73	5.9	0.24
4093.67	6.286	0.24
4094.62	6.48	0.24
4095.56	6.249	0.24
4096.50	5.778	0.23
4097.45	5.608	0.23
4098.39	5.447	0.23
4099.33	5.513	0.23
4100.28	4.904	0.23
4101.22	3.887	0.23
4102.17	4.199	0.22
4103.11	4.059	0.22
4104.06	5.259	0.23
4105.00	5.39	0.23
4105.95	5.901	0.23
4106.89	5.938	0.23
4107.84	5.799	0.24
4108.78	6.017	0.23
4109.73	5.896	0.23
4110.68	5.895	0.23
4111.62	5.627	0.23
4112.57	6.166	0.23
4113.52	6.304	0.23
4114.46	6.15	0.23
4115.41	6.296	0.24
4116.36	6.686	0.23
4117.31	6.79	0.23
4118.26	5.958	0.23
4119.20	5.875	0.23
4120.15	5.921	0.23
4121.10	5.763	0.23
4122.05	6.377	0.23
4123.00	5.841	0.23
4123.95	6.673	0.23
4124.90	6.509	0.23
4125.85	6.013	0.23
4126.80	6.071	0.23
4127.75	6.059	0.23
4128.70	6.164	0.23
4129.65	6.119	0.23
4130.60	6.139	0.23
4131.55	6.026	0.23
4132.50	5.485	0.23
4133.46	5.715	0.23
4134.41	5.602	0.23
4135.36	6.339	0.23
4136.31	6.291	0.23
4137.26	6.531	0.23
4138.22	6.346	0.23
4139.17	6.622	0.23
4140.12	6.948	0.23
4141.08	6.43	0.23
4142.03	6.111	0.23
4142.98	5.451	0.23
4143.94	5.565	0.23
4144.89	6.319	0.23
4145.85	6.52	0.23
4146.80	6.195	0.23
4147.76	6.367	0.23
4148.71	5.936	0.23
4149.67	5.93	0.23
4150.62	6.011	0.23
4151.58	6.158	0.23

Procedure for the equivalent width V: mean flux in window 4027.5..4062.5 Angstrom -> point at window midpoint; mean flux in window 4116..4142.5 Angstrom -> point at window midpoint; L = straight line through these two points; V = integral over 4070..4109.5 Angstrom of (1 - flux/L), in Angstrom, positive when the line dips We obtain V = 2.2 Angstrom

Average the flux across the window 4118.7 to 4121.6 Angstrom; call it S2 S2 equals 5.87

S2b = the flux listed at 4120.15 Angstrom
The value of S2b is 5.921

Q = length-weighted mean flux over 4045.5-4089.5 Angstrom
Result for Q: 5.93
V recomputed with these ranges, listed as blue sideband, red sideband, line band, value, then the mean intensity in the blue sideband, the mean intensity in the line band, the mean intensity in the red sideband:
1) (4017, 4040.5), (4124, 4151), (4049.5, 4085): 1.6 Angstrom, 6.15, 5.87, 6.15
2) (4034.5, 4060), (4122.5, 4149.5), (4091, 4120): 1.7 Angstrom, 6.05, 5.75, 6.15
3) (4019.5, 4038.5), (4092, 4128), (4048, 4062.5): -0.1 Angstrom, 6.06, 6.02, 5.83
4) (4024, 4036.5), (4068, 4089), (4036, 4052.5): -0.6 Angstrom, 5.95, 6.17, 5.97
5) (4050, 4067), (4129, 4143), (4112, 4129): -0.3 Angstrom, 5.85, 6.2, 6.17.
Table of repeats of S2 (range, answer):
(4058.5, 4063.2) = 5.92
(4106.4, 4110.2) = 5.92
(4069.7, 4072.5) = 5.51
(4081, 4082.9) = 6.25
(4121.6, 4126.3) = 6.28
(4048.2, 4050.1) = 6.33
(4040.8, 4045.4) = 6.01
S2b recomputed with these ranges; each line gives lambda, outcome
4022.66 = 6.154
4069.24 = 6.669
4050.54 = 6.728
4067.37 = 5.708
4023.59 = 5.826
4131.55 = 6.026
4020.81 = 6.587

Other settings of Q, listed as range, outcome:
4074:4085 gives 5.85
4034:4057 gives 6.05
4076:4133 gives 5.9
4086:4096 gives 6.31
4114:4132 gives 6.18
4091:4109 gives 5.51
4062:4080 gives 5.71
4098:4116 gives 5.52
